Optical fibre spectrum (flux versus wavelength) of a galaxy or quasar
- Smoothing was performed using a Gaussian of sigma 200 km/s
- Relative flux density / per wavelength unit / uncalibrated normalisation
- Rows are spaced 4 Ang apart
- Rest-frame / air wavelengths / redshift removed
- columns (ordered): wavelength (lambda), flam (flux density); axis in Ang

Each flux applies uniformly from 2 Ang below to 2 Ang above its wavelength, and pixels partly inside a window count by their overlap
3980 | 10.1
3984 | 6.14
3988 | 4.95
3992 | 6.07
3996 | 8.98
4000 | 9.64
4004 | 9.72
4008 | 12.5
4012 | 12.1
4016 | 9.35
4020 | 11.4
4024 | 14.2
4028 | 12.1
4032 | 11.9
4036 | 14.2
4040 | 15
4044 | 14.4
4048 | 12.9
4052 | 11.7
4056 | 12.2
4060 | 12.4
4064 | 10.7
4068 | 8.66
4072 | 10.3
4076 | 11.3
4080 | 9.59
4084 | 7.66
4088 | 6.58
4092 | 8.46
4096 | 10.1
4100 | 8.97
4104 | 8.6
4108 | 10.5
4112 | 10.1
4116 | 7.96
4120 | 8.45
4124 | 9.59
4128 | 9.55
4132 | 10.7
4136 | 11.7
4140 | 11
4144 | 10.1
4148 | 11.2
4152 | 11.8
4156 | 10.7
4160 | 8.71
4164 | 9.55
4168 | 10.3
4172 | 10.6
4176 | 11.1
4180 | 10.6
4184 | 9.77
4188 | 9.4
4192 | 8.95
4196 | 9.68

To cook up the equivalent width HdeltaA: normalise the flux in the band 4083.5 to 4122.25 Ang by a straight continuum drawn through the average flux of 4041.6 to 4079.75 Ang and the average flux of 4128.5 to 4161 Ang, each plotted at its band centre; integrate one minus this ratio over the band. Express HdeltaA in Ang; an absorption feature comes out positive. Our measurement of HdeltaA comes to 8.2 Ang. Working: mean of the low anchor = 11.6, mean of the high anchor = 10.7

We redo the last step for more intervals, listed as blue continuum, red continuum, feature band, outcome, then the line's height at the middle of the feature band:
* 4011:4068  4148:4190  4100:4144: 4.92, 11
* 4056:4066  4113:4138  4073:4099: 4.55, 10.9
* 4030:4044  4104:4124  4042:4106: 7.59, 11.6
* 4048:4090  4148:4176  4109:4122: 1.71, 10.3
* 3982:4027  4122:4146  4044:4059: -4.02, 9.91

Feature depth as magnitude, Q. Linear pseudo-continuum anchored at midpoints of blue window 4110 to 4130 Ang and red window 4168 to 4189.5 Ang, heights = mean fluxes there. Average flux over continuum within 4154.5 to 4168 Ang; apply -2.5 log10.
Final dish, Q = 0.03 mag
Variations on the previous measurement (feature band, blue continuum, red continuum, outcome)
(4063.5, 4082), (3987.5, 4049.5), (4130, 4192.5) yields 0.10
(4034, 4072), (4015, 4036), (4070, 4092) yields -0.16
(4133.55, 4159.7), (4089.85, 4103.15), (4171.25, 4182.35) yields -0.08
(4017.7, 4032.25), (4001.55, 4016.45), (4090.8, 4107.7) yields -0.16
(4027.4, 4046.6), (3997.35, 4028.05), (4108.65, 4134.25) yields -0.24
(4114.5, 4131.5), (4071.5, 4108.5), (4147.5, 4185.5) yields 0.07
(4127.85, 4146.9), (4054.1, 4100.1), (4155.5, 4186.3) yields -0.08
